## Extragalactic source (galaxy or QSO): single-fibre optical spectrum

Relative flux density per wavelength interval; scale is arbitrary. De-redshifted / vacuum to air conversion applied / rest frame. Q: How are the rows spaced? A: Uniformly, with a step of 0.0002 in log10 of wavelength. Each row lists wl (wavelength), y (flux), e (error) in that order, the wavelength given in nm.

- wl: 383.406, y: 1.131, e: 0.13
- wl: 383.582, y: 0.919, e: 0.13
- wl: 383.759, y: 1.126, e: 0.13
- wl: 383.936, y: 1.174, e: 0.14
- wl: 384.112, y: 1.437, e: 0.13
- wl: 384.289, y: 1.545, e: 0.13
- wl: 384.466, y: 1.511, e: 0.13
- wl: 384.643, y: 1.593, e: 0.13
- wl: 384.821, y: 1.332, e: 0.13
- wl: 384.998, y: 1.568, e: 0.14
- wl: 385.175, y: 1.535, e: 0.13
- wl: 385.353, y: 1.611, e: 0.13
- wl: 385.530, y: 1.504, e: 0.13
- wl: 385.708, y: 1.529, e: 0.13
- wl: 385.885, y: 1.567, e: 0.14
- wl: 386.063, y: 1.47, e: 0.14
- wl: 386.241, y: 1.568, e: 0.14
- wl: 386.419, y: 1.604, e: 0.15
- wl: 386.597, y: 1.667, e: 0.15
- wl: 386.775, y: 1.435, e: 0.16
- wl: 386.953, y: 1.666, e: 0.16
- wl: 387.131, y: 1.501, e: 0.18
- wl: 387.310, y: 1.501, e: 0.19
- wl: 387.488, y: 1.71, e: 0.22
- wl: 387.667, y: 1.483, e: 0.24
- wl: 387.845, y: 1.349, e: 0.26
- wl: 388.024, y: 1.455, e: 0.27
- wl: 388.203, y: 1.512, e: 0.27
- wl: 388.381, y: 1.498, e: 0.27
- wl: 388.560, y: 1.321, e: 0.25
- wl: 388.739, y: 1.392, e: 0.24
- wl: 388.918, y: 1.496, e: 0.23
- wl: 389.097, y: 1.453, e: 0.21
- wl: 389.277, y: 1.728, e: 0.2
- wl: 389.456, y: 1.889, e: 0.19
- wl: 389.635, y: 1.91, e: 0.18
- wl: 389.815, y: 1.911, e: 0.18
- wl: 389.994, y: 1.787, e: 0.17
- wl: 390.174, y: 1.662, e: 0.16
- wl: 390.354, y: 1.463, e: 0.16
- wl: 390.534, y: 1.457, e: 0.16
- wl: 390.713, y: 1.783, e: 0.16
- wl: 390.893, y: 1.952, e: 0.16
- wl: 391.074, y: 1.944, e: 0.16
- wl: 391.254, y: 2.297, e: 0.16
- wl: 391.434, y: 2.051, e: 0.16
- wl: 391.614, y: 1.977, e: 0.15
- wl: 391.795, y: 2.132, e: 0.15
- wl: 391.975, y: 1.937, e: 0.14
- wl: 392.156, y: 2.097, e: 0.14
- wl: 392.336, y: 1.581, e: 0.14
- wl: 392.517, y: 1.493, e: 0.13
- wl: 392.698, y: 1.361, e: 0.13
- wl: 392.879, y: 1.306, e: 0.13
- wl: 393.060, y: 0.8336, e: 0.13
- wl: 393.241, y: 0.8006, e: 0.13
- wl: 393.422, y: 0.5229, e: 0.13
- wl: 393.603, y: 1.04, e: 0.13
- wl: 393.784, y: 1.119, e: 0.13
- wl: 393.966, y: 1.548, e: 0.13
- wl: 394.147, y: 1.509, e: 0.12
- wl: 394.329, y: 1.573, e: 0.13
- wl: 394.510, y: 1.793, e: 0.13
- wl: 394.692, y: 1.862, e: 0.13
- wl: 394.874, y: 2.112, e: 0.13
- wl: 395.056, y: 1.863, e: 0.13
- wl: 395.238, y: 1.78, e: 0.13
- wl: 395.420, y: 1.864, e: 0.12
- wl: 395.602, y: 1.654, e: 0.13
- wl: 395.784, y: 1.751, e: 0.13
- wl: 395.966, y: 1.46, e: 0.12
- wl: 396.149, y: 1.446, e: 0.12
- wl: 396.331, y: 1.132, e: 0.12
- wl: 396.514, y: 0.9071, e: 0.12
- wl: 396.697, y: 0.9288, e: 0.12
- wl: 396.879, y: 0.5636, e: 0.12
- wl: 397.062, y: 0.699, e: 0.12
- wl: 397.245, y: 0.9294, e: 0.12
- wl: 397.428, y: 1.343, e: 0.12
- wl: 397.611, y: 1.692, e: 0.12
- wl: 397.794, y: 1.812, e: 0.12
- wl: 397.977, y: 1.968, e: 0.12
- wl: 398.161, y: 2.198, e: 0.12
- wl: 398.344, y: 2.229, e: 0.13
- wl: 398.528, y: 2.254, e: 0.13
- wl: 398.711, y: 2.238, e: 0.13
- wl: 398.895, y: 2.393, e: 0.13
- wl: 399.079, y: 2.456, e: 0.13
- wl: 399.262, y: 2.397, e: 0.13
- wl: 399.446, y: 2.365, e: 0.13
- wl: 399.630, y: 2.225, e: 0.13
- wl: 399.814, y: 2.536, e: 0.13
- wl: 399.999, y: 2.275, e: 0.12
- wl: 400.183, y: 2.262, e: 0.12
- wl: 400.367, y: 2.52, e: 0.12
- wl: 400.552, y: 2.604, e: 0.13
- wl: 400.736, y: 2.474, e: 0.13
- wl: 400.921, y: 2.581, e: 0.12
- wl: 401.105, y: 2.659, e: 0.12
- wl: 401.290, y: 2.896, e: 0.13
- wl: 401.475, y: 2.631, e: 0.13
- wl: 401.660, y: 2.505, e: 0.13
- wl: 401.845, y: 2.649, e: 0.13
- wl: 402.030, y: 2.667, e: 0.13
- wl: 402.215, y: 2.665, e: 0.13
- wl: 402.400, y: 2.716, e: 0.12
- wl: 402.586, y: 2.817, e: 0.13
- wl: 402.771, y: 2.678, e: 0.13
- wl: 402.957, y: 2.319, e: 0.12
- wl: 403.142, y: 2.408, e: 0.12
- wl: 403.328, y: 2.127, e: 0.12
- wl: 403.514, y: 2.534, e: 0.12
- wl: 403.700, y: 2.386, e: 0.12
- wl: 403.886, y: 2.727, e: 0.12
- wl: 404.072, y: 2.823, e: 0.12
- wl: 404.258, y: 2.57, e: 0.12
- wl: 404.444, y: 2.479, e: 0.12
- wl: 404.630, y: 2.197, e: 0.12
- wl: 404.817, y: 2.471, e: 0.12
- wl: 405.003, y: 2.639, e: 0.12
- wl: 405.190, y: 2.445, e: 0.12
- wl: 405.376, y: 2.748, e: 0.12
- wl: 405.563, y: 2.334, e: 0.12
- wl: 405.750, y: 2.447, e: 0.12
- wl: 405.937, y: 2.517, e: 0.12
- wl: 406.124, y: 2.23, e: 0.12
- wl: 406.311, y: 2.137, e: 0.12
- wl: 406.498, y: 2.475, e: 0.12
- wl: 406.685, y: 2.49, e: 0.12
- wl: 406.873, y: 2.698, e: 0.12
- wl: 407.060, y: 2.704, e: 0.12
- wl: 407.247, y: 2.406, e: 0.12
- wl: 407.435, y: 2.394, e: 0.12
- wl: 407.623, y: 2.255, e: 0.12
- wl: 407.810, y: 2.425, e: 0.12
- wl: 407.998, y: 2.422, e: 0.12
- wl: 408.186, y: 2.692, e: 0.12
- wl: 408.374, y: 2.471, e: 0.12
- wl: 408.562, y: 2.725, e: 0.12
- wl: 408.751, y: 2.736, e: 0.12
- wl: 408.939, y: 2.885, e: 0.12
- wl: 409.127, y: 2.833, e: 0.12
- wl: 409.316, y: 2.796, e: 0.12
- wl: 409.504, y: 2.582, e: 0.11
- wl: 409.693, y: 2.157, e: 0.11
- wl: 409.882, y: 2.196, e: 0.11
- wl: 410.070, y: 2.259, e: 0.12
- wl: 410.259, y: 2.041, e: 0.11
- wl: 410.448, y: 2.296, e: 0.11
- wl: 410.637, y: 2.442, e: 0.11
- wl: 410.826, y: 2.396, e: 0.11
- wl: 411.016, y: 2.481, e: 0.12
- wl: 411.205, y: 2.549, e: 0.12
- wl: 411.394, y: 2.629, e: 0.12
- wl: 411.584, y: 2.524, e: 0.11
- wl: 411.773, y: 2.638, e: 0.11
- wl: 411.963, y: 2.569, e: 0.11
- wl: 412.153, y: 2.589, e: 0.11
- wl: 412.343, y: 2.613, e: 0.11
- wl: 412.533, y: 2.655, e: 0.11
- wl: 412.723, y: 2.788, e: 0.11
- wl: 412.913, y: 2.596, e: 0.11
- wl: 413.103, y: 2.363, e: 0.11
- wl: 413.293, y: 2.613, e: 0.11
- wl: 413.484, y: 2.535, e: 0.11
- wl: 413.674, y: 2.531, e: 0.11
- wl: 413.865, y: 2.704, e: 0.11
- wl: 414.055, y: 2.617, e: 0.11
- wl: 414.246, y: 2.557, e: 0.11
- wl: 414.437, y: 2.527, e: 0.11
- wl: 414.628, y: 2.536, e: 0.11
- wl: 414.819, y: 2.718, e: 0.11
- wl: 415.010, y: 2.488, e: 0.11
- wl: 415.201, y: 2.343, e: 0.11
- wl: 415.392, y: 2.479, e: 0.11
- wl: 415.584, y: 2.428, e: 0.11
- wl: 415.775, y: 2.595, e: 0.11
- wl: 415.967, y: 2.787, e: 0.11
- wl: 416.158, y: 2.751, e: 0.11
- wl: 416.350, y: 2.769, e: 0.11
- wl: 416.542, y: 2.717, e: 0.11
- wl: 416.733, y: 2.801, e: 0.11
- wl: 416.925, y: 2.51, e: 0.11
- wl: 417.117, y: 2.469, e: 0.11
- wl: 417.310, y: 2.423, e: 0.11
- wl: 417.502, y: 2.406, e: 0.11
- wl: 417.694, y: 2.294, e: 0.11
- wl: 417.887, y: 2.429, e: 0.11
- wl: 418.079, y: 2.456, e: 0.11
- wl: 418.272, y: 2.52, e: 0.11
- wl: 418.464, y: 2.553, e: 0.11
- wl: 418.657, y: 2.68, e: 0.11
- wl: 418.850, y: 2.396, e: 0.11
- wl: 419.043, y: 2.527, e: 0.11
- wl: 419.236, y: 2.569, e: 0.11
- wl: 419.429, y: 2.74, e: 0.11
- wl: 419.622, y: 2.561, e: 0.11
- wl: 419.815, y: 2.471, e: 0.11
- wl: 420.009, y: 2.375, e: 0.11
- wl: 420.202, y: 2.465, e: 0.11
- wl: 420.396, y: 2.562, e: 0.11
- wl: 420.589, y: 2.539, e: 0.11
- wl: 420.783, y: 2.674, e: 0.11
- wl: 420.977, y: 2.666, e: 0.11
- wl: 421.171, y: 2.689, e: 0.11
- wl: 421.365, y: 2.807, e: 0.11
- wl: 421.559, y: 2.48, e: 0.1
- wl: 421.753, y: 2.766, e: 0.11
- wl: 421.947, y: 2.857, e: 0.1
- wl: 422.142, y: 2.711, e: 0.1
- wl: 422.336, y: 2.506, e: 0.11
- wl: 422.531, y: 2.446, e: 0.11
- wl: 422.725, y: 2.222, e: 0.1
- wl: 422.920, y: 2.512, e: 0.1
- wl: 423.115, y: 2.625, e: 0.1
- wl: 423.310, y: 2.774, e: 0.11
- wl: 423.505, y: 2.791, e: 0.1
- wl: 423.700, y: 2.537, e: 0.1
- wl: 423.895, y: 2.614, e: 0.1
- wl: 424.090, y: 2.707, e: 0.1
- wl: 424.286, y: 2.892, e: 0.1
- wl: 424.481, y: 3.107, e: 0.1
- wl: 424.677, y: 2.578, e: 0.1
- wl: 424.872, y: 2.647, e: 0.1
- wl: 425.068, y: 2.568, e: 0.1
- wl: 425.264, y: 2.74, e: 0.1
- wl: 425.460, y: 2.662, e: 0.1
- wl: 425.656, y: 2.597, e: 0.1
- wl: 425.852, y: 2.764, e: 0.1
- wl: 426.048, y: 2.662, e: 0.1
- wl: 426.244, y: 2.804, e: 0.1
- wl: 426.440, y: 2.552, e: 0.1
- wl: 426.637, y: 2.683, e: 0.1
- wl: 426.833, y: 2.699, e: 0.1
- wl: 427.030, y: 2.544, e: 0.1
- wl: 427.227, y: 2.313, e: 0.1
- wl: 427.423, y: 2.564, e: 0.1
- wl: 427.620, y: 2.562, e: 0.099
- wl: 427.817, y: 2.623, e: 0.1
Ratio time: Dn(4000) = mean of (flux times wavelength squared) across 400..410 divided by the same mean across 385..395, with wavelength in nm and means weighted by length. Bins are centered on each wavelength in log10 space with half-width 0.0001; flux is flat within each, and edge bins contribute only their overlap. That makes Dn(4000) 1.72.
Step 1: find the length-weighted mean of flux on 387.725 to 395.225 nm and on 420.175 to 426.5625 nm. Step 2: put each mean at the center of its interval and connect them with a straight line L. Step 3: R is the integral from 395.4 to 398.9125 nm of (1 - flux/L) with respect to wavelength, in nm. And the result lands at 0.48 nm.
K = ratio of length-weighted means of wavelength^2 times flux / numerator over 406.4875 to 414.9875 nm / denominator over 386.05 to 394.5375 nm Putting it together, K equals 1.79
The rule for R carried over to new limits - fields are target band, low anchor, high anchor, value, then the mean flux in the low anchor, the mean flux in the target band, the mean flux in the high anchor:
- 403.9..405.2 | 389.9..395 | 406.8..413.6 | -0.18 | 1.61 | 2.54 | 2.53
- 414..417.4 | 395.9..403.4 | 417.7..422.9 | -0.17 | 2.12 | 2.58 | 2.56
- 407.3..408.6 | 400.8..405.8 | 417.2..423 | 0.04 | 2.56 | 2.47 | 2.54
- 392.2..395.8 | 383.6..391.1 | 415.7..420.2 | 0.62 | 1.55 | 1.47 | 2.55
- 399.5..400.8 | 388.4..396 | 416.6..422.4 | -0.35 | 1.63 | 2.41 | 2.57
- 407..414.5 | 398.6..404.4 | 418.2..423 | 0.05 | 2.52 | 2.53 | 2.57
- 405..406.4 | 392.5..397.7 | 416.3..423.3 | -0.42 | 1.34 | 2.42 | 2.56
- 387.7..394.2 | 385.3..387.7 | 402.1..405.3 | 0.83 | 1.56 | 1.57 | 2.53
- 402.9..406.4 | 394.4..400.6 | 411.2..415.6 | -0.47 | 1.83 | 2.45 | 2.57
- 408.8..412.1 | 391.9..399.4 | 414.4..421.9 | -0.39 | 1.58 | 2.49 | 2.57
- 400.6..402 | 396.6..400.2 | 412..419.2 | -0.44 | 1.88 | 2.63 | 2.56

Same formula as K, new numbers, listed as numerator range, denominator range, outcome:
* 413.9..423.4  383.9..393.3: 1.87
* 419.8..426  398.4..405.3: 1.17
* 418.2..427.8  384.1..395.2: 1.95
